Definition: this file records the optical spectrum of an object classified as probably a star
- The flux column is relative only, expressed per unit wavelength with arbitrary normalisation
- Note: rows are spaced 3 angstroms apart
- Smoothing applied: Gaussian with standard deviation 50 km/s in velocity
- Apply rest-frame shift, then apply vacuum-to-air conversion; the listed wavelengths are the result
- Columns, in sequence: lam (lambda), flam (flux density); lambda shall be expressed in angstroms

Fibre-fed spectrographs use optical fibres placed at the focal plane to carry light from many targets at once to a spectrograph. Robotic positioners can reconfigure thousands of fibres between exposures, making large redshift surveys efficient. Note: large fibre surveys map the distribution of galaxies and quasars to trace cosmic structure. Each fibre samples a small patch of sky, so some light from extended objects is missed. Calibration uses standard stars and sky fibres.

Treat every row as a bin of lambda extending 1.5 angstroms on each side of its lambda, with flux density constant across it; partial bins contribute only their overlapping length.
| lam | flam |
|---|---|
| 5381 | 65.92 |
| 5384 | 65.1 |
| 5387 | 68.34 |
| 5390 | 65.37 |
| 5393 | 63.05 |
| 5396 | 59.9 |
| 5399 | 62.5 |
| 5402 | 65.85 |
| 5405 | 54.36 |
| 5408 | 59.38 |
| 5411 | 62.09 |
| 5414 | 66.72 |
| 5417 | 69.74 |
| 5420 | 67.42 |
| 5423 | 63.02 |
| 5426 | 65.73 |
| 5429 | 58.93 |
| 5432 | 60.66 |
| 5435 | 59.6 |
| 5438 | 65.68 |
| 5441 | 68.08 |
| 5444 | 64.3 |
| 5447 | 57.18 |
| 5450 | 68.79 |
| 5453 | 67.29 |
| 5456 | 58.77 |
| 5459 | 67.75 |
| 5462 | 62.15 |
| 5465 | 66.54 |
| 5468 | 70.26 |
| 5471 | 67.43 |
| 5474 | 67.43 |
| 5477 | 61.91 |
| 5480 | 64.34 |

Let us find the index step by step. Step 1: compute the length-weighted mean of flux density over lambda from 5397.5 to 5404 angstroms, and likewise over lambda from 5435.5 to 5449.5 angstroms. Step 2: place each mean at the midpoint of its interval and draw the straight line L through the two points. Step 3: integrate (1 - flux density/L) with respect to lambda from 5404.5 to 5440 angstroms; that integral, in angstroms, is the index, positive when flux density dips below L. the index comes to 0.3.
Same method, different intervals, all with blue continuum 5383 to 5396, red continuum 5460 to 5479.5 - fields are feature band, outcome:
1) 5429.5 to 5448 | 0.8 angstroms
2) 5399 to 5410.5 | 0.8 angstroms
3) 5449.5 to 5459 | 0.1 angstroms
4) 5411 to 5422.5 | -0.3 angstroms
